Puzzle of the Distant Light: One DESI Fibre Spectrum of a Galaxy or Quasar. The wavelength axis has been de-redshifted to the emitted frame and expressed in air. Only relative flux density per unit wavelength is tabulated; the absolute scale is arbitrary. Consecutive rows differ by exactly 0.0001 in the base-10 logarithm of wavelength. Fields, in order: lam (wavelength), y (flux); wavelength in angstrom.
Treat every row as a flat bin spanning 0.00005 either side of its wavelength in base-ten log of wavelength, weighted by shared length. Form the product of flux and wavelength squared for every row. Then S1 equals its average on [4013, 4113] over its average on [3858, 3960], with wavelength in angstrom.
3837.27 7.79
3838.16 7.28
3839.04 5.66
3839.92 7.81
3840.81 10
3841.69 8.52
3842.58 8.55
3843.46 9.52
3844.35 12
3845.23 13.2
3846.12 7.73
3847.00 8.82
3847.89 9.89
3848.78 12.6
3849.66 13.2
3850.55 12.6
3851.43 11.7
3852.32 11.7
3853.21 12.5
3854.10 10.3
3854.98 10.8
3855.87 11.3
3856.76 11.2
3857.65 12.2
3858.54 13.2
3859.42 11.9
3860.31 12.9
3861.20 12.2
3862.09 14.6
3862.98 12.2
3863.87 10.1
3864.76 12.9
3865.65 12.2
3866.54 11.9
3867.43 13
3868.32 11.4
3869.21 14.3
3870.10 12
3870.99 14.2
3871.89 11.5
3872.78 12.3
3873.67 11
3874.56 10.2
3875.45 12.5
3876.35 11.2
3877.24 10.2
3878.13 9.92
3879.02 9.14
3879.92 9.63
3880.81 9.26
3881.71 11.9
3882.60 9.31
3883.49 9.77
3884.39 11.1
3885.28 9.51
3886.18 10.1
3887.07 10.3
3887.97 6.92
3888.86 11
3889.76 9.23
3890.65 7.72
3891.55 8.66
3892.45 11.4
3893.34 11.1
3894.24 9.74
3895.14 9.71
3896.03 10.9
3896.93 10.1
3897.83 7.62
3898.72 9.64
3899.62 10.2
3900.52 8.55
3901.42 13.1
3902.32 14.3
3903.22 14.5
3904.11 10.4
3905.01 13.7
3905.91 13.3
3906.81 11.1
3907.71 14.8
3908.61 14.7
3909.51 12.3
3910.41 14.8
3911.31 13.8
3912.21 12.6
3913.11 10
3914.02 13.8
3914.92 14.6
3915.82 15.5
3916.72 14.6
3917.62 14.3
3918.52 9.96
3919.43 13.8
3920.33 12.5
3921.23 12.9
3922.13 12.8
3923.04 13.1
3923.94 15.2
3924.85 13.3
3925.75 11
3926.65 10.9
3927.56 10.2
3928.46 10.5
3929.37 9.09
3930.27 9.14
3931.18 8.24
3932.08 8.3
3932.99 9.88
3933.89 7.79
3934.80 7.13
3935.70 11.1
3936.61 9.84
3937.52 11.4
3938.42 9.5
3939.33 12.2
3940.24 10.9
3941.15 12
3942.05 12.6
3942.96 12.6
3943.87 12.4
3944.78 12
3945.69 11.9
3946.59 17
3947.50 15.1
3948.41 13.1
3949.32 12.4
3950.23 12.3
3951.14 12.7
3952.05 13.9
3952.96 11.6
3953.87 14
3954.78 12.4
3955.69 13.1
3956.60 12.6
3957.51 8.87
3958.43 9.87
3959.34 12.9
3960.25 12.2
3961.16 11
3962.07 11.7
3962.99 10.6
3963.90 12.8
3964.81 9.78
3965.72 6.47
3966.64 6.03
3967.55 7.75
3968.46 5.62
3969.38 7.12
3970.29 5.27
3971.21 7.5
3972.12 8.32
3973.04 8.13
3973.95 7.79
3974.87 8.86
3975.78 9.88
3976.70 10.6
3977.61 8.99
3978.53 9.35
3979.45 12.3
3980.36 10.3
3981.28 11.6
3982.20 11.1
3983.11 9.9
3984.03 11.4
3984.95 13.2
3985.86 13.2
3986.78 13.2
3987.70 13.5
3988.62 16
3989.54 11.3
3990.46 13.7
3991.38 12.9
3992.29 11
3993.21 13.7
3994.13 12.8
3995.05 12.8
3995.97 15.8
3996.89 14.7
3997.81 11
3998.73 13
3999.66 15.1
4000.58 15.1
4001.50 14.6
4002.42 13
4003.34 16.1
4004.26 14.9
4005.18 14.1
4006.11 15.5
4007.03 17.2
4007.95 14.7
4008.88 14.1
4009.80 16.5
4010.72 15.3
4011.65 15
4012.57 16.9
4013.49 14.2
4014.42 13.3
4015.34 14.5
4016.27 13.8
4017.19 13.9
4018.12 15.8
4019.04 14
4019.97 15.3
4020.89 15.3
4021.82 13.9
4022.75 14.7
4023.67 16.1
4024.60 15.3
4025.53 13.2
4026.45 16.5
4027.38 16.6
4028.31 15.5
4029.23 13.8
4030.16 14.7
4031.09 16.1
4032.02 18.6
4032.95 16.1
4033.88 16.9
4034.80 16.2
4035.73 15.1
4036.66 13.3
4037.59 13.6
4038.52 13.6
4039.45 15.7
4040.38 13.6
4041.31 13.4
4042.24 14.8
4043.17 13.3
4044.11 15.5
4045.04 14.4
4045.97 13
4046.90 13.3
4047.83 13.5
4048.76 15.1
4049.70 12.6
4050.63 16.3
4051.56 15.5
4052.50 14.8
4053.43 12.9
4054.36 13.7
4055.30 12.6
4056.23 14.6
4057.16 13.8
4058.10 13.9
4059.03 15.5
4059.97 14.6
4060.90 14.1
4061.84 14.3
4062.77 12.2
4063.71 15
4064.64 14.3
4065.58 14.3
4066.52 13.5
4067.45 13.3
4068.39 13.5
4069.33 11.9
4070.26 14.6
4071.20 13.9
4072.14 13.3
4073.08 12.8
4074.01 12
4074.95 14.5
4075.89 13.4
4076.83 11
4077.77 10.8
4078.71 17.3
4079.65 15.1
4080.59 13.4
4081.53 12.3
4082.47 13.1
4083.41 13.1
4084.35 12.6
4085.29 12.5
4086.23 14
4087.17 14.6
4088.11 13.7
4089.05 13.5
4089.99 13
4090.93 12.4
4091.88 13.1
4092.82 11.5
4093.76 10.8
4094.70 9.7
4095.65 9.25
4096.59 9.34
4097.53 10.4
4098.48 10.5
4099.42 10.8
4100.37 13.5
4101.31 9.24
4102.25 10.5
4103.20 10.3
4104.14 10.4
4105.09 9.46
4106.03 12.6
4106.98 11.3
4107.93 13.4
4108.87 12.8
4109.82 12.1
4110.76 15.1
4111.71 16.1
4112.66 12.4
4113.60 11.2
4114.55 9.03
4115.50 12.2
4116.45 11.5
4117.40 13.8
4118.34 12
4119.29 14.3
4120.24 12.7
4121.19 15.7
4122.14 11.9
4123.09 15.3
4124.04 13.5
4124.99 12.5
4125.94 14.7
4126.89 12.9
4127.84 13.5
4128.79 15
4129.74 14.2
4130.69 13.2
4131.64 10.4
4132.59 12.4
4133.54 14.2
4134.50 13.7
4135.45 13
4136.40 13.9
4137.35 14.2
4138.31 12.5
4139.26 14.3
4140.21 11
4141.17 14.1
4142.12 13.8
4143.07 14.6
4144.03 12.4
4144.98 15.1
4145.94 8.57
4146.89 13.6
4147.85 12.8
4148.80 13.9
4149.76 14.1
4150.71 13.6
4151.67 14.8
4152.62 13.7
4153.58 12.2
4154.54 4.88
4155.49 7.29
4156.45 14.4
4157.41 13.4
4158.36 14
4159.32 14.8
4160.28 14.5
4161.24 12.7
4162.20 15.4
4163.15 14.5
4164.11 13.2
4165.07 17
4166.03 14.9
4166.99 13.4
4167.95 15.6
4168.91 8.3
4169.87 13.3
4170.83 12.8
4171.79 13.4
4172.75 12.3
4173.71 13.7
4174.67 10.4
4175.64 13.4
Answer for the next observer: 1.26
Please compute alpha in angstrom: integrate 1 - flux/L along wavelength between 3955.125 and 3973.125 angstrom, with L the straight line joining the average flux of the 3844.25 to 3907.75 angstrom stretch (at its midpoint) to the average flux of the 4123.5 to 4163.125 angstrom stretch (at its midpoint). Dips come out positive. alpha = 3.6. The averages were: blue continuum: 11.2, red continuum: 13.1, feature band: 9.42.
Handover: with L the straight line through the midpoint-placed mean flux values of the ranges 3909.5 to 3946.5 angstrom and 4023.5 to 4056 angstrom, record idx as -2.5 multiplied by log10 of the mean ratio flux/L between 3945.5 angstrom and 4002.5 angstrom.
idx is 0.130 mag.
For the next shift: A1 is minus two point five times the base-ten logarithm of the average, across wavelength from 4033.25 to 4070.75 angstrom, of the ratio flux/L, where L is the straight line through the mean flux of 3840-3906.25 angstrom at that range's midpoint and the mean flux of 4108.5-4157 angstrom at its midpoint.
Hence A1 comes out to -0.15 mag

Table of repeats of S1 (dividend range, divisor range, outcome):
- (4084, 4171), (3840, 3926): 1.25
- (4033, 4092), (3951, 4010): 1.22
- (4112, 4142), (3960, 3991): 1.39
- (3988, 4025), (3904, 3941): 1.27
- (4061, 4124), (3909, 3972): 1.20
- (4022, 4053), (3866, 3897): 1.51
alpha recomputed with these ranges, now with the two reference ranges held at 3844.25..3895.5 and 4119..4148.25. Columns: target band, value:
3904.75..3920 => -2.5 angstrom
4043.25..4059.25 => -1.9 angstrom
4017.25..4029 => -2.6 angstrom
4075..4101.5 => 1.2 angstrom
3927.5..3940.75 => 2.3 angstrom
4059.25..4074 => -1.0 angstrom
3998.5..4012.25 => -3.1 angstrom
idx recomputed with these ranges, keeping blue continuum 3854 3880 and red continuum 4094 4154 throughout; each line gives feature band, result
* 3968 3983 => 0.33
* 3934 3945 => 0.10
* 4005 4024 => -0.22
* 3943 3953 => -0.10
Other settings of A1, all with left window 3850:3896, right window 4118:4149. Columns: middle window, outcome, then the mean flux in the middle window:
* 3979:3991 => -0.03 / 12.4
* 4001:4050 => -0.19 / 14.8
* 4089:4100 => 0.17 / 11.1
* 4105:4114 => 0.03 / 12.8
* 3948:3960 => -0.04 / 12.3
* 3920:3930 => -0.03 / 11.9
